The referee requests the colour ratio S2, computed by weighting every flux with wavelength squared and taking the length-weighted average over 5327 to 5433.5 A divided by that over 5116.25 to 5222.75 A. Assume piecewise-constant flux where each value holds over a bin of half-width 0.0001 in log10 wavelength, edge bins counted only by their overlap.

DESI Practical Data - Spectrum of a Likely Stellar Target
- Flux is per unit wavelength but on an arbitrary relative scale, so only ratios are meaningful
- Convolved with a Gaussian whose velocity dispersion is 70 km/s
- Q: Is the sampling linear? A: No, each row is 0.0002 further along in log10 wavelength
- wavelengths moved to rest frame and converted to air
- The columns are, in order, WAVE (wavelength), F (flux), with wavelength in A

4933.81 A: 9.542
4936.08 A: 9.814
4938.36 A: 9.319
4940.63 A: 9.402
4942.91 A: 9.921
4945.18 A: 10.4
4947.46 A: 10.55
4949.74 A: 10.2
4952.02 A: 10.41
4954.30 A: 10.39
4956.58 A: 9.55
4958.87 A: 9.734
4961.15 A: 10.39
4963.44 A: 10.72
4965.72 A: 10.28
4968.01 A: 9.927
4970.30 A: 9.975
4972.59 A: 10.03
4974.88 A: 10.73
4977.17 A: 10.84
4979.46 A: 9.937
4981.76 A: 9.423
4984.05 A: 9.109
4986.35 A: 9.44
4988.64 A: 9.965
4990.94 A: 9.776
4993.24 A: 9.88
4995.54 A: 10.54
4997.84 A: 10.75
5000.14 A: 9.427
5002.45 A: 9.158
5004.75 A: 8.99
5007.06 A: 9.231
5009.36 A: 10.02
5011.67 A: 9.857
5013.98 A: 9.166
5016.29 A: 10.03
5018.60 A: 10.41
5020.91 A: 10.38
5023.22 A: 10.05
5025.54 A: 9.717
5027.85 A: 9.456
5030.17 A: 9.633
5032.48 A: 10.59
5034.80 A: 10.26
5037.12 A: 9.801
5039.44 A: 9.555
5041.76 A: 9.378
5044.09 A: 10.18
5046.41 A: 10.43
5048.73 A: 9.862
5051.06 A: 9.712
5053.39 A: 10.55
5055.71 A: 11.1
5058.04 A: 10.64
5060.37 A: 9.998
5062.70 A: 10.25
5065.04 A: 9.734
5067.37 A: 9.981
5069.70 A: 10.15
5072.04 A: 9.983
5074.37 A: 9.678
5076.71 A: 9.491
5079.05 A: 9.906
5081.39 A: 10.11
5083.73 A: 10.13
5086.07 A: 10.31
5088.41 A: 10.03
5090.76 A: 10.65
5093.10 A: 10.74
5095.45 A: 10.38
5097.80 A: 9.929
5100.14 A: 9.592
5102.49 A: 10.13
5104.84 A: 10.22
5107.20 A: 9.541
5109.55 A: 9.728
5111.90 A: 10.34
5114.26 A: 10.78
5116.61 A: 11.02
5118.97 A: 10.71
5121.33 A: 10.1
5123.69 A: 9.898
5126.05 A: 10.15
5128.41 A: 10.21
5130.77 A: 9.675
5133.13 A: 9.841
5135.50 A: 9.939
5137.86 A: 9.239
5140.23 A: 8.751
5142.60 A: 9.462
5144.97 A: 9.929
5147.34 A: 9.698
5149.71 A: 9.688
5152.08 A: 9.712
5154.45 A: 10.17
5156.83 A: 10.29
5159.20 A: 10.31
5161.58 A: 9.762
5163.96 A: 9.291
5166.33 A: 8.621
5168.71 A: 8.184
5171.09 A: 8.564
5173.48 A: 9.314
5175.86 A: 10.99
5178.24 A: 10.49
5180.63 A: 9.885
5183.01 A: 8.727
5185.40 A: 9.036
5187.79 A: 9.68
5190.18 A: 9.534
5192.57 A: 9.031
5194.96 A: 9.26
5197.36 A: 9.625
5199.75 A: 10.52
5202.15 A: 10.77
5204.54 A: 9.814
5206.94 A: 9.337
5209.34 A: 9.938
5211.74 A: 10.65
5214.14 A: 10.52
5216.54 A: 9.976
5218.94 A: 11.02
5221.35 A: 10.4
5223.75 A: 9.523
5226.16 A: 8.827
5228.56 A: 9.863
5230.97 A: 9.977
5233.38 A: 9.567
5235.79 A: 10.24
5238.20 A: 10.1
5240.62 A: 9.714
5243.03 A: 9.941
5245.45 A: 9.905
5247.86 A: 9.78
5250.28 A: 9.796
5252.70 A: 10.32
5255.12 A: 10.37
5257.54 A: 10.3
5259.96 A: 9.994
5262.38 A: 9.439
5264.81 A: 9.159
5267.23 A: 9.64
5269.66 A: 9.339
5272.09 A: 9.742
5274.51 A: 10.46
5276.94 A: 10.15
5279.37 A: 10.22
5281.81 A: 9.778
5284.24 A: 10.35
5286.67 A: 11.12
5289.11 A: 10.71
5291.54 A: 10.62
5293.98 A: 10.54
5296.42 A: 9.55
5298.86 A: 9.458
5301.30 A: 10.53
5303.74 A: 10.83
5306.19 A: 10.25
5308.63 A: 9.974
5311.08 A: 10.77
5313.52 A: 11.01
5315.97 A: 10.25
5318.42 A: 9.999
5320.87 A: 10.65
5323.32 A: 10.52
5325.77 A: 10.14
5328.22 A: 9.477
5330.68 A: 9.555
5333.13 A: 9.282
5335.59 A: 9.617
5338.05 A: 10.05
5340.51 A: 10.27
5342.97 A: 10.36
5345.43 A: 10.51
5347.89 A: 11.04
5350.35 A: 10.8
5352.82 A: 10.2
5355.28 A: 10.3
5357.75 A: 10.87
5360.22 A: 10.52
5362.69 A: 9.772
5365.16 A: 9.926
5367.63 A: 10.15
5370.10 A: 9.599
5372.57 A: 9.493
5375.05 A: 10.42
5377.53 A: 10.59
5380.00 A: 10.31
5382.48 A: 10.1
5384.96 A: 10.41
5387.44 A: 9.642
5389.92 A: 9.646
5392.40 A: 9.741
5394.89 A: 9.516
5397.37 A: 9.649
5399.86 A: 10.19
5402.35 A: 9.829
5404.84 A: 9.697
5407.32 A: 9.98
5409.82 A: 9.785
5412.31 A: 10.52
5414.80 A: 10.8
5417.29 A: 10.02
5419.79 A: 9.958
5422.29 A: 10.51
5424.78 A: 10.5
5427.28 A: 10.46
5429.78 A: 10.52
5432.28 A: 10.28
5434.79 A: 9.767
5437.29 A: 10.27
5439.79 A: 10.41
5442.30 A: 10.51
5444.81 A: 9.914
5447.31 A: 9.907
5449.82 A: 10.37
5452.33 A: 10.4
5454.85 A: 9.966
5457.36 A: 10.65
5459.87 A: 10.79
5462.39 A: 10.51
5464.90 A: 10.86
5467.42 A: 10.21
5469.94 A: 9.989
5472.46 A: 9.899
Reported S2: 1.12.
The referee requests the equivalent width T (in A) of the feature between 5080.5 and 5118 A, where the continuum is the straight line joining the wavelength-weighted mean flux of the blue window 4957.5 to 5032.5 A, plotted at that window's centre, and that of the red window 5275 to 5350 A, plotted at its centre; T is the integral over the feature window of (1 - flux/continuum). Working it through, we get -0.76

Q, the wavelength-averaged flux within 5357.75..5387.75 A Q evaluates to 10.1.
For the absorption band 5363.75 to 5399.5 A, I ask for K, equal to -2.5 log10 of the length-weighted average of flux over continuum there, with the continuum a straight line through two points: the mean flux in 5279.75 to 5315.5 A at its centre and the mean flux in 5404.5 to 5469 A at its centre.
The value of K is 0.041 mag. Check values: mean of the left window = 10.4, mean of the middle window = 9.95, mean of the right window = 10.3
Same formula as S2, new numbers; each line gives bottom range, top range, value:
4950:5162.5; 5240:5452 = 1.13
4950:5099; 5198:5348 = 1.11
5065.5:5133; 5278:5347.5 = 1.10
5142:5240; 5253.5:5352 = 1.09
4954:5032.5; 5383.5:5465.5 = 1.21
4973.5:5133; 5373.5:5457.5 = 1.16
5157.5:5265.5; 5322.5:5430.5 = 1.10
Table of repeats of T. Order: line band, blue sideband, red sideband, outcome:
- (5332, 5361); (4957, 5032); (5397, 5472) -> -0.4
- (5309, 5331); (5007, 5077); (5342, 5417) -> -0.4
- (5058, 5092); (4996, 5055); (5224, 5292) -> -0.5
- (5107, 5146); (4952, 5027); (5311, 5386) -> 0.3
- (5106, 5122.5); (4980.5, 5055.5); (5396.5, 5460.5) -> -0.6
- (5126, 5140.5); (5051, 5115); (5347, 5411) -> 0.6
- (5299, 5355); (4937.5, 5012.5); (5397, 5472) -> -0.5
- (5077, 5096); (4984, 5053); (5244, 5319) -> -0.6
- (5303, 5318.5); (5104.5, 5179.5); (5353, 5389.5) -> -0.6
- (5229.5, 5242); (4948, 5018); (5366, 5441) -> 0.1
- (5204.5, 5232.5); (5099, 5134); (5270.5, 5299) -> 0.6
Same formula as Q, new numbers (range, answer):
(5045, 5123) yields 10.2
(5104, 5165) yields 9.94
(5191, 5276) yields 9.91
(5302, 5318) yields 10.5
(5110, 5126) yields 10.4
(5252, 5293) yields 10.1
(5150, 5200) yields 9.56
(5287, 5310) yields 10.3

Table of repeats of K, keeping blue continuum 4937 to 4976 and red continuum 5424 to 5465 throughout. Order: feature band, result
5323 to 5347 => 0.03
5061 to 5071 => 0.02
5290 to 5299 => 0.01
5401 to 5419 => 0.03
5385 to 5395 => 0.06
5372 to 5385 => 0.01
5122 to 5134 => 0.02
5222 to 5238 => 0.06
